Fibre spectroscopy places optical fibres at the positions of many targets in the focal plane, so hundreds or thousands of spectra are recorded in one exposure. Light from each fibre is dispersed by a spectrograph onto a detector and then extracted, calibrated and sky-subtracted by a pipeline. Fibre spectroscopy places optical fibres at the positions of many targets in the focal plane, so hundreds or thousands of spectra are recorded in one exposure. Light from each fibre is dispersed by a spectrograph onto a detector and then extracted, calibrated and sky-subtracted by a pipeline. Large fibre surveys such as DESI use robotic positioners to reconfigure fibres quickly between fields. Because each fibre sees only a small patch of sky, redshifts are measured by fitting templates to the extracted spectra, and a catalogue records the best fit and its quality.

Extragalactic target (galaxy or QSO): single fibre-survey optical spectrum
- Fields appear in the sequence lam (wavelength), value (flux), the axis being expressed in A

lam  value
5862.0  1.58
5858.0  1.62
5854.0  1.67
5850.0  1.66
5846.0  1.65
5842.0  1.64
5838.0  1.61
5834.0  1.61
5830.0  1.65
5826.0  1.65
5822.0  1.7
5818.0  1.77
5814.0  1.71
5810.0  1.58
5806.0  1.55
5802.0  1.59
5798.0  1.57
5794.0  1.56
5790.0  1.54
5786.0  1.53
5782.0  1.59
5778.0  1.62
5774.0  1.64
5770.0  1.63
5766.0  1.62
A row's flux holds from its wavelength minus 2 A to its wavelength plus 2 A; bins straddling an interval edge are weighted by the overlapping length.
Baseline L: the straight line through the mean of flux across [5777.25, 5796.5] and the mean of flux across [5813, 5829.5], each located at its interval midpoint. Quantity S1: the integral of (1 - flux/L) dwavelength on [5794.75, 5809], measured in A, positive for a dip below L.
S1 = 0.5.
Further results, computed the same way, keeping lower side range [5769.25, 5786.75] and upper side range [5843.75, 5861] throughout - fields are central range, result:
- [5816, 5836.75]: -0.5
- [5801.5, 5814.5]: 0.2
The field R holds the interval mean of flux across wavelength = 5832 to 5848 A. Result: 1.63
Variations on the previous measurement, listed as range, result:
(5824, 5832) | 1.65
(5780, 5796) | 1.56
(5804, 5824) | 1.66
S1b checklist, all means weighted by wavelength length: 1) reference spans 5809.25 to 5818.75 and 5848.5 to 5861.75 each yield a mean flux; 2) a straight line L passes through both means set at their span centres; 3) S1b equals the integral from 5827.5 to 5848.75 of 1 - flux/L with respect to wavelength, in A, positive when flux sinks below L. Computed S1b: 0.3 A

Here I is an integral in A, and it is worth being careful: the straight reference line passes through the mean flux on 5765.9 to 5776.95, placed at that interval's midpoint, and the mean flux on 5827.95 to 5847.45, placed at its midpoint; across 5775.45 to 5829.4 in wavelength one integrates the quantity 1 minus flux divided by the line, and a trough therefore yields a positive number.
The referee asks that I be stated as 0.6 A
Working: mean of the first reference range 1.63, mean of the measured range 1.61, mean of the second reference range 1.63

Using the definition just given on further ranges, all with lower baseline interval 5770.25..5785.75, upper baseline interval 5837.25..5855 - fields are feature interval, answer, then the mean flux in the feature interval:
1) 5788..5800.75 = 0.5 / 1.56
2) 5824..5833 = 0.0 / 1.65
